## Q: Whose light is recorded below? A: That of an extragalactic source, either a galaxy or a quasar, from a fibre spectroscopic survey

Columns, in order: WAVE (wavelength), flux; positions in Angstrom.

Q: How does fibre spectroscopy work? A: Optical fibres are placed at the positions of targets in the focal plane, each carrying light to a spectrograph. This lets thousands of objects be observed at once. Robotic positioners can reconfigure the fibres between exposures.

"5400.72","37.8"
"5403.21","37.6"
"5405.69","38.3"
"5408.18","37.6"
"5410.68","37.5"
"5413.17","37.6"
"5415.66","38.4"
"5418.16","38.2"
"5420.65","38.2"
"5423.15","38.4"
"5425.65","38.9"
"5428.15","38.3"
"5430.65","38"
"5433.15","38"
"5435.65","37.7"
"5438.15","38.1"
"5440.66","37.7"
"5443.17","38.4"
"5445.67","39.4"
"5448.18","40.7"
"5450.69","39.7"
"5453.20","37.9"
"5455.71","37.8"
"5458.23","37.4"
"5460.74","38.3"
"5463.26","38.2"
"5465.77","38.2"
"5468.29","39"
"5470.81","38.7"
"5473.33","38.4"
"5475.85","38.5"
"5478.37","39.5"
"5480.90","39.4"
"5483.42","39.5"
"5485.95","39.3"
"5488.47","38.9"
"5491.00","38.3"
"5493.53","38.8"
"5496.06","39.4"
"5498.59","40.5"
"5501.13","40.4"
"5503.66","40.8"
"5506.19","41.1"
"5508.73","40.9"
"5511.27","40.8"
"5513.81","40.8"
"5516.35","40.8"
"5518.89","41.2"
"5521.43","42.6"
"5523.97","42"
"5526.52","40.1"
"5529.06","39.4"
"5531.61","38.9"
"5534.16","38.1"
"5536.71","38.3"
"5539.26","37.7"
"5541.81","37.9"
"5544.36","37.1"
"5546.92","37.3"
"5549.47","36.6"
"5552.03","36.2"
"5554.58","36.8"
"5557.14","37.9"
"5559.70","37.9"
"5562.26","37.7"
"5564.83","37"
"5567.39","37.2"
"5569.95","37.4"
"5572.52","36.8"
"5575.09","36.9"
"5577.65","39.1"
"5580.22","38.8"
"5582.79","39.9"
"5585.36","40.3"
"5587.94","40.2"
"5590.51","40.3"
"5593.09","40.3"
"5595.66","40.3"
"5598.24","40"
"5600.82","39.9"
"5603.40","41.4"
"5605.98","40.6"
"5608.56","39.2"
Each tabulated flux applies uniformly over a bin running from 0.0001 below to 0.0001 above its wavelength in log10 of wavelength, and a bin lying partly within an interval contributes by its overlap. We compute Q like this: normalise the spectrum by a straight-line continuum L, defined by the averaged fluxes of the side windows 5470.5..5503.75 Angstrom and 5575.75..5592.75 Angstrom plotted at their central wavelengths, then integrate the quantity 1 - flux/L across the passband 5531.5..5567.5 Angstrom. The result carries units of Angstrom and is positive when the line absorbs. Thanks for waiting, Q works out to 1.9 Angstrom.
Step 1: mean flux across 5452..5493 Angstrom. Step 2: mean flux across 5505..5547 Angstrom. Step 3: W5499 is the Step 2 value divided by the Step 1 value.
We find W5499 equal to 1.03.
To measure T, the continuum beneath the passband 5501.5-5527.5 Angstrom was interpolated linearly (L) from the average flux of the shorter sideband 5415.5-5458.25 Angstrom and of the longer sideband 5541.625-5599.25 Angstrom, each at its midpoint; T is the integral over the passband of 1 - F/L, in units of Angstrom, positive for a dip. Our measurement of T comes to -1.88 Angstrom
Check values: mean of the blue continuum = 38.4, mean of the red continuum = 38.3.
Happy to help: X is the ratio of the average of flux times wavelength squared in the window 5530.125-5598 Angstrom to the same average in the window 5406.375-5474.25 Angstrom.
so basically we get 1.0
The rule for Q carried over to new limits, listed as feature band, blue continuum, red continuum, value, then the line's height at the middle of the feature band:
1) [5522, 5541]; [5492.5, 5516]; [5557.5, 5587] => 0.1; 39.5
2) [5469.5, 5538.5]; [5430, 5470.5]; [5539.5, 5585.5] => -3.2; 38.1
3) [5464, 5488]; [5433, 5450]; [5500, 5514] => 0.5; 39.8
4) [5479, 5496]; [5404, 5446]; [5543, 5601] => -0.4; 38.2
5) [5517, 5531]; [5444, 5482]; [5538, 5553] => -1.3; 37.6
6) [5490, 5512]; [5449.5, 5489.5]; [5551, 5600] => -0.9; 38.6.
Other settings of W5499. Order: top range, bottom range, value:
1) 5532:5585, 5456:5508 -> 0.96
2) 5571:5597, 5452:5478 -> 1.03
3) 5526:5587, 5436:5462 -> 0.99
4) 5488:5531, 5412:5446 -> 1.06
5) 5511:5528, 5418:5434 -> 1.08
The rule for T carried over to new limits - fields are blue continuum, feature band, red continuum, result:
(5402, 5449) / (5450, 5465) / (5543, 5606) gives 0.1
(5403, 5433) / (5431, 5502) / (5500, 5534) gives 1.1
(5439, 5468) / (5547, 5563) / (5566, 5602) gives 0.7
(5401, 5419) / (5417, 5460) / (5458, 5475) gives -0.3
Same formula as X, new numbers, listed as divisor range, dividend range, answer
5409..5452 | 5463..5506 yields 1.04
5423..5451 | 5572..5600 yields 1.08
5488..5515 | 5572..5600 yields 1.01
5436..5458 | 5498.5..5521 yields 1.08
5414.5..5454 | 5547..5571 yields 1.01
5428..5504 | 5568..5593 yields 1.04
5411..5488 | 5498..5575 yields 1.04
